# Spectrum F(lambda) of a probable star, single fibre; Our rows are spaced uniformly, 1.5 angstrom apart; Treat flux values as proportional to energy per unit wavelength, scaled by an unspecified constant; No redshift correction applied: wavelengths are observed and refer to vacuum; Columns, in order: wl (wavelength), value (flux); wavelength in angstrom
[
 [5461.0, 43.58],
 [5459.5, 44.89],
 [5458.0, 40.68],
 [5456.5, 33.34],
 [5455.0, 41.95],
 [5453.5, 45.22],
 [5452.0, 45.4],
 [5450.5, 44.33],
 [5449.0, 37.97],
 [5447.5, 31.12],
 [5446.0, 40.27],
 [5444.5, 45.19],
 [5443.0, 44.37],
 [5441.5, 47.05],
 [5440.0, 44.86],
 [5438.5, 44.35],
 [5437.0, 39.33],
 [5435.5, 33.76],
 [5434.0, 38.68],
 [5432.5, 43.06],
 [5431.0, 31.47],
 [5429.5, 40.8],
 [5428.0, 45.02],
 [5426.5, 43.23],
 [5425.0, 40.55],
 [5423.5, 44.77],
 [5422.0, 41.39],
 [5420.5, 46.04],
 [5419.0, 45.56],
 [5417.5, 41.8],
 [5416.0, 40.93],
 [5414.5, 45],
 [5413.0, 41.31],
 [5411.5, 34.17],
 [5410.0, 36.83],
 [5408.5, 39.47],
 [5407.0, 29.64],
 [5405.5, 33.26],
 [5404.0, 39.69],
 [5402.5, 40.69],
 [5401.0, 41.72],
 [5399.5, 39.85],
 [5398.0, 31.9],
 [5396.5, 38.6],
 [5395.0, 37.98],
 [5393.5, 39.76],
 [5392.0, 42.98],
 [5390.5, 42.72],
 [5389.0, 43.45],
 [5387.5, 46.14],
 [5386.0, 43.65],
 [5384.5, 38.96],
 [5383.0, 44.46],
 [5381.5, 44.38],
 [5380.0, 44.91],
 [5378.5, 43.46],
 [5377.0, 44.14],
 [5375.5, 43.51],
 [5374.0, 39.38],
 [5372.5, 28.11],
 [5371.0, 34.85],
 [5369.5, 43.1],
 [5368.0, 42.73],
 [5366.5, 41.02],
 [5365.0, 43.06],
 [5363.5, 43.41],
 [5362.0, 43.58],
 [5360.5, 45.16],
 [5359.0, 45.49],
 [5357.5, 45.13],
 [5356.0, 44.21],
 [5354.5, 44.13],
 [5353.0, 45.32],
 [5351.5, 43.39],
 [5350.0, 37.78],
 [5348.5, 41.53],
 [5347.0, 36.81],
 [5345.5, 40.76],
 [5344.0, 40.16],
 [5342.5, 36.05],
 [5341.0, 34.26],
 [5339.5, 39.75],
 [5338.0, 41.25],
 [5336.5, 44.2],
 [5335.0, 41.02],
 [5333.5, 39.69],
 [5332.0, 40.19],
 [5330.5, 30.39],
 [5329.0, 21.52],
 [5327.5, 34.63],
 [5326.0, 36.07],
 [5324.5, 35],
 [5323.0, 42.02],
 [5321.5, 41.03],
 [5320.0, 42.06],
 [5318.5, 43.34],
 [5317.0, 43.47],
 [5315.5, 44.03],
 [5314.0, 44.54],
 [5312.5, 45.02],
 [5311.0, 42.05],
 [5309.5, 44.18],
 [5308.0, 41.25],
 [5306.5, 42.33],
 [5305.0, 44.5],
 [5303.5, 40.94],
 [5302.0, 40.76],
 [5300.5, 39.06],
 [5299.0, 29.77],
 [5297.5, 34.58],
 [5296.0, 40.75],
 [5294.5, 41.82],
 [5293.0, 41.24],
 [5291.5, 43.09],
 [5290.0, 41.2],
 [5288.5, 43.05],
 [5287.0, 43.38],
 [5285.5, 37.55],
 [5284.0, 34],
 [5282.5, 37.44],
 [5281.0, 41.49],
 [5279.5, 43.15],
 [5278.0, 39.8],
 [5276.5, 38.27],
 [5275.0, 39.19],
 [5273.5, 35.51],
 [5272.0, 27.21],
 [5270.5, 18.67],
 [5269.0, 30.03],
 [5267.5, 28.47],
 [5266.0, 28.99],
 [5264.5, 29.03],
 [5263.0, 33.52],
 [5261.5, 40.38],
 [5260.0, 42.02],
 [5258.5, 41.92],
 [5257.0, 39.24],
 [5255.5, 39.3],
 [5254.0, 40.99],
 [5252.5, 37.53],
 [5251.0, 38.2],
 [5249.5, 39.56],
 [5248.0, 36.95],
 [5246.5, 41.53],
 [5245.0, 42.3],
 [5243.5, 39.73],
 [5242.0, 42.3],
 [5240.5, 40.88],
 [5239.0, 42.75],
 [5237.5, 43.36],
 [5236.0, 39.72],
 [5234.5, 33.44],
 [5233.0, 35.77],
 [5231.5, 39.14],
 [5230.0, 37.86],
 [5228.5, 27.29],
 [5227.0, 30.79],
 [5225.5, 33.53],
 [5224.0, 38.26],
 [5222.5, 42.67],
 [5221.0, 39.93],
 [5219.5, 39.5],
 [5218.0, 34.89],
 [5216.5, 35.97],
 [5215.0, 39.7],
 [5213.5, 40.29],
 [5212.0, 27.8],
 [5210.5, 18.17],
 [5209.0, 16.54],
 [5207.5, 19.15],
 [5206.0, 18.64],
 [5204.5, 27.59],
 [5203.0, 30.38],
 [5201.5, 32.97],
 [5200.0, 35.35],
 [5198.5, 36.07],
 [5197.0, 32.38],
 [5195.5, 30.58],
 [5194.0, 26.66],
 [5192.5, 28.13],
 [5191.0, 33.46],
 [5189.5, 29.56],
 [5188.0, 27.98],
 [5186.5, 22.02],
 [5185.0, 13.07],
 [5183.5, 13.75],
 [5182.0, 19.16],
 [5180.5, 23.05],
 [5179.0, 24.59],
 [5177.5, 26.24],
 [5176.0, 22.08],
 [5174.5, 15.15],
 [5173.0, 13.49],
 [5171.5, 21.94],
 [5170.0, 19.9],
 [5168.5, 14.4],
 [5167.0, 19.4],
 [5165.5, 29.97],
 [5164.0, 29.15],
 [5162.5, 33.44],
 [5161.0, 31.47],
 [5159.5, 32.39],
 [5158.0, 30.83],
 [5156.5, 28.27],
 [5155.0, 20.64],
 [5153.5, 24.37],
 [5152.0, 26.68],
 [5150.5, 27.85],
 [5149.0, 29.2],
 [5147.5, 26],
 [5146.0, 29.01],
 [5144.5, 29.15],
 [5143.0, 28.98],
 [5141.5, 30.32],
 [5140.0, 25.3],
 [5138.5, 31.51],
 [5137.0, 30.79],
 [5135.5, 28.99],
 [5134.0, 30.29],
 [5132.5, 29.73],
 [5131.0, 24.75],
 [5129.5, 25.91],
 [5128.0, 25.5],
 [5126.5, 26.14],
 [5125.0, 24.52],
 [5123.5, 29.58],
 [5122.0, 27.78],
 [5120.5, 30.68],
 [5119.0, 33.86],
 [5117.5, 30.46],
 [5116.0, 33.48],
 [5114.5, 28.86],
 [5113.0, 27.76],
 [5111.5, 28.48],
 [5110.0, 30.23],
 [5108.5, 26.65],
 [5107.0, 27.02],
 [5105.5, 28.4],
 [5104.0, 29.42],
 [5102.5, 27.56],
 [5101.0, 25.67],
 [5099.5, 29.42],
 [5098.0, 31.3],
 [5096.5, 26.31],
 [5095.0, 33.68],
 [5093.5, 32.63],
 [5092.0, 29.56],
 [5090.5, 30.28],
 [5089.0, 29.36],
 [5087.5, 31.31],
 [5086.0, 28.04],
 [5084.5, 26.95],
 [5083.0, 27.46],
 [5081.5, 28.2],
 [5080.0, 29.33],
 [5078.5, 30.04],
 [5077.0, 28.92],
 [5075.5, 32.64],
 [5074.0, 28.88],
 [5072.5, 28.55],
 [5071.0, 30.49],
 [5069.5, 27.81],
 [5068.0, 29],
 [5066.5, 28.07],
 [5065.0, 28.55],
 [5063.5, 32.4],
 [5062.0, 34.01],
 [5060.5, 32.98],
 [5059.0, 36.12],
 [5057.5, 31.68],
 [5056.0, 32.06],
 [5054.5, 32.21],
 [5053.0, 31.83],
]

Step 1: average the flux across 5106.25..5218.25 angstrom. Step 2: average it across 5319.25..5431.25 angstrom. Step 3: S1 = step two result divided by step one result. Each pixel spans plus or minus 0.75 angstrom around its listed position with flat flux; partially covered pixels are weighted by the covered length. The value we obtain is 1.5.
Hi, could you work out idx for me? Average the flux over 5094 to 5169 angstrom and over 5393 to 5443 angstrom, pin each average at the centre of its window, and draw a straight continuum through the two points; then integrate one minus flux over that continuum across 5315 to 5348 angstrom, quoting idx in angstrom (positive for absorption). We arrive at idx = -1.8 angstrom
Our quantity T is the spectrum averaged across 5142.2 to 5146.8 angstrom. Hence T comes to 29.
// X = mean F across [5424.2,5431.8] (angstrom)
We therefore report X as 40.3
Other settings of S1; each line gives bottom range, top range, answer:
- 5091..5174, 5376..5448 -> 1.47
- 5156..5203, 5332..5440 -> 1.59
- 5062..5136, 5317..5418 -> 1.38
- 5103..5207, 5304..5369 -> 1.52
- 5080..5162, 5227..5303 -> 1.31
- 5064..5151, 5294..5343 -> 1.36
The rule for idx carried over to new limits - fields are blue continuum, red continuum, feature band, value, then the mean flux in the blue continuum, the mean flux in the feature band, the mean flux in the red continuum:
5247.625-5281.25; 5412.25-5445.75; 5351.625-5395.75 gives -2.6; 36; 42.4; 42.2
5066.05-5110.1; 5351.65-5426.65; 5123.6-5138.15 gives 1.5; 29.1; 27.6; 41.3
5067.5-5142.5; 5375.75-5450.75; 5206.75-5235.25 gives 0.3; 29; 33.2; 40.9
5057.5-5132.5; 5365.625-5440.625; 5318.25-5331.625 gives 0.6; 29.3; 36.1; 40.5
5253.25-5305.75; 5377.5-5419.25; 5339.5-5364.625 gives -1.5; 37.4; 41.7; 40.4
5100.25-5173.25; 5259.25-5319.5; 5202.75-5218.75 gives 2.4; 27.6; 28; 38.5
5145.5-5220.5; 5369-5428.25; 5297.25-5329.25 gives -4.5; 26.6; 40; 40.6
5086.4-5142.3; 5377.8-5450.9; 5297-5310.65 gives -1.3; 29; 39.9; 40.8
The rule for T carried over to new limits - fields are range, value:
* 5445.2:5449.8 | 36.6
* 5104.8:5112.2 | 28.2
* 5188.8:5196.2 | 29.7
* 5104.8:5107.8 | 27.7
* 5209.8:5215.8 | 31.6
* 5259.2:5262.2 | 41.2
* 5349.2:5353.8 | 42.2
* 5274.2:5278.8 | 39.1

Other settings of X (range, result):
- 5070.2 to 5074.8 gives 29.3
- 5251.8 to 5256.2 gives 39.3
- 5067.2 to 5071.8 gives 29.1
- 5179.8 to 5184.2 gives 18.7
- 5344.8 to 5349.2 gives 39.7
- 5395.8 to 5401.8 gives 38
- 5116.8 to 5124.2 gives 30.5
